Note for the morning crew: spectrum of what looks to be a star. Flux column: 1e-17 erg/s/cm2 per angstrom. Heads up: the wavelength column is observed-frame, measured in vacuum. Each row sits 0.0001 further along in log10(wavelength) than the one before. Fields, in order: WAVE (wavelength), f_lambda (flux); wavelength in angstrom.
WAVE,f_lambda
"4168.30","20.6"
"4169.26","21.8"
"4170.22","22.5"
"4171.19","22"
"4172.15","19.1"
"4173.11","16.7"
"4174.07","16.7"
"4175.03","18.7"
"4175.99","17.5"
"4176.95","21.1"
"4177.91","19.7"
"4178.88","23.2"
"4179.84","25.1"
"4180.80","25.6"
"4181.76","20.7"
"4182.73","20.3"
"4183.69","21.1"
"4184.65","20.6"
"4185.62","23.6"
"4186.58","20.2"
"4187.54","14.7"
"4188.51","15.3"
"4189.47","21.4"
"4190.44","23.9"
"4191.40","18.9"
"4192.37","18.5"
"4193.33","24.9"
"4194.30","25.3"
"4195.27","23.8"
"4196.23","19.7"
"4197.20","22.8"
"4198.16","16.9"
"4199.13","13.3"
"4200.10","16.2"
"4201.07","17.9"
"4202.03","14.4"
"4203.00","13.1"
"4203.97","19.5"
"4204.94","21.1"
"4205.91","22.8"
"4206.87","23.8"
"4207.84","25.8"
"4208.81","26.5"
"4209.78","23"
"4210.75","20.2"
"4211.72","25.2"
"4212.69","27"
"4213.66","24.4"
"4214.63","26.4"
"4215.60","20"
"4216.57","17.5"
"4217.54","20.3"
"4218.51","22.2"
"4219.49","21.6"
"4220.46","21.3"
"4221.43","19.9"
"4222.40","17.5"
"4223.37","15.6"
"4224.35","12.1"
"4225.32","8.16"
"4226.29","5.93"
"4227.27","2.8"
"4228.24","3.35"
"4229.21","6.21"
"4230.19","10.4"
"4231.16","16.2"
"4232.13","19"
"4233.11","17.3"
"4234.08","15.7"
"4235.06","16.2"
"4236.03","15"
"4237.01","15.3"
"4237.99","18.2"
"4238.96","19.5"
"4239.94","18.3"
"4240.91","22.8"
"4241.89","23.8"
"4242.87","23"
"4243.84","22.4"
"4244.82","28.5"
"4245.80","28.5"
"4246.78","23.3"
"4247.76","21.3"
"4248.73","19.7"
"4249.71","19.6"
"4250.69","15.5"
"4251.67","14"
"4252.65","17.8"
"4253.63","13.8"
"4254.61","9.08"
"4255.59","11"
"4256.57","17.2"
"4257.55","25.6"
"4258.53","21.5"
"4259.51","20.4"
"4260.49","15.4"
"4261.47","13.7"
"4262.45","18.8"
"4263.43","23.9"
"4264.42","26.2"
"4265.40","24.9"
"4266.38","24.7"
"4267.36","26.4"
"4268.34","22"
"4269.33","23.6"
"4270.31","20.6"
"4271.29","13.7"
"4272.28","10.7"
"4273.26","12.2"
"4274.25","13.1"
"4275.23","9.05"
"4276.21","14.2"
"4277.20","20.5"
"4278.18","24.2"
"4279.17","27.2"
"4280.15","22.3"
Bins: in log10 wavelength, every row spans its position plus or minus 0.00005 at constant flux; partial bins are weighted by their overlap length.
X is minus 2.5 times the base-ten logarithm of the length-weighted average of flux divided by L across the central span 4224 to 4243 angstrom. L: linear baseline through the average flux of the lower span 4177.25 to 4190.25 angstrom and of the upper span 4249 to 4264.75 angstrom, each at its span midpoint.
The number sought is 0.28 mag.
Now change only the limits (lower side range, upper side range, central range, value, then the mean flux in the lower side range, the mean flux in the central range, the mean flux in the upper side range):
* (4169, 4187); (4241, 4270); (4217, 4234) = 0.41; 20.8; 14.2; 20.6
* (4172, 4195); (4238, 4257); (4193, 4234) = 0.10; 20.6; 18.3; 19.4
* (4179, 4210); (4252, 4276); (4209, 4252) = 0.06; 20.7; 18.3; 18.1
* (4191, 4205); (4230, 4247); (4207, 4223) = -0.16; 19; 22.4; 19.7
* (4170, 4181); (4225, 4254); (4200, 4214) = -0.16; 20.5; 21.5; 16.8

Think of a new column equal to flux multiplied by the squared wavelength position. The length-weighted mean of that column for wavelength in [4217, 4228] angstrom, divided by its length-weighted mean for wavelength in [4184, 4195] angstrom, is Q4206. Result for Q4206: 0.73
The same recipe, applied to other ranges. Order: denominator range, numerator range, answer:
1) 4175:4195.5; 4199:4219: 1.01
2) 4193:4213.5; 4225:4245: 0.75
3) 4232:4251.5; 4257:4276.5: 0.96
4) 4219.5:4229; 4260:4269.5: 1.83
